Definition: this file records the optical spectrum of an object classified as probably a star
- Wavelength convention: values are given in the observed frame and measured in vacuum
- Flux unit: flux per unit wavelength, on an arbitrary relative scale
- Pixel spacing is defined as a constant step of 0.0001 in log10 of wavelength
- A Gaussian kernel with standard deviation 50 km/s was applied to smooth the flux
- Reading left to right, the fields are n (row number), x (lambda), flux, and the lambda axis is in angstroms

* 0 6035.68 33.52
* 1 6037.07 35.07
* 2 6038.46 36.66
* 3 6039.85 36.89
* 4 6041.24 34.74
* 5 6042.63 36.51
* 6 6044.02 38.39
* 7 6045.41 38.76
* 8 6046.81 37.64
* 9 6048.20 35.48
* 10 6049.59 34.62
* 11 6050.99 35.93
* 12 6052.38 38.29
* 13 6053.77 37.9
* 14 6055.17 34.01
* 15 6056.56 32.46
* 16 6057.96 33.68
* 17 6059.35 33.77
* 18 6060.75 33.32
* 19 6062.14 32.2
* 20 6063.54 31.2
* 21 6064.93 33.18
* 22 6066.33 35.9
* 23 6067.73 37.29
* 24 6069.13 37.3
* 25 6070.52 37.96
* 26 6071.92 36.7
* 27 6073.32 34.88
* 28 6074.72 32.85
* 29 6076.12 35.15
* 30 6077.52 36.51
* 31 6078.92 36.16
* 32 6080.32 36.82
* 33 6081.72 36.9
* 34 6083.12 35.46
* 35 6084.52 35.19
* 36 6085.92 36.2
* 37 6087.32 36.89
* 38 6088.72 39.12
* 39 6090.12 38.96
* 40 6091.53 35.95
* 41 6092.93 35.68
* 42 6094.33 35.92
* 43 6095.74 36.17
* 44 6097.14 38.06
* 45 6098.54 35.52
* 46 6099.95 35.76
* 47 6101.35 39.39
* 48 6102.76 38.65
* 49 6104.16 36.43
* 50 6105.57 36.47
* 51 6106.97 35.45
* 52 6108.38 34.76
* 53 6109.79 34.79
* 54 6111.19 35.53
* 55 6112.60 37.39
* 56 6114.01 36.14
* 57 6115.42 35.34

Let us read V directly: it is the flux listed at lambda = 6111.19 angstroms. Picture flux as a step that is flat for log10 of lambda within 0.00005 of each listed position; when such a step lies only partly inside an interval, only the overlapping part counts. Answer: 35.53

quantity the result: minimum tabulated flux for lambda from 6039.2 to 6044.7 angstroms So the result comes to 34.74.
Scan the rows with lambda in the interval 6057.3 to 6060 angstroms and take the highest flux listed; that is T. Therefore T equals 33.77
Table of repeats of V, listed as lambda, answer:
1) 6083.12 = 35.46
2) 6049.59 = 34.62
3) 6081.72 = 36.9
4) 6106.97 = 35.45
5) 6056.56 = 32.46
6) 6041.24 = 34.74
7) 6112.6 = 37.39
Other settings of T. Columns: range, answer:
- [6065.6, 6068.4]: 37.29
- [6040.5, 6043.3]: 36.51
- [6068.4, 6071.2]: 37.96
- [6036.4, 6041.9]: 36.89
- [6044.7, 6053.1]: 38.76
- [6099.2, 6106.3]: 39.39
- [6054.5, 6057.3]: 34.01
